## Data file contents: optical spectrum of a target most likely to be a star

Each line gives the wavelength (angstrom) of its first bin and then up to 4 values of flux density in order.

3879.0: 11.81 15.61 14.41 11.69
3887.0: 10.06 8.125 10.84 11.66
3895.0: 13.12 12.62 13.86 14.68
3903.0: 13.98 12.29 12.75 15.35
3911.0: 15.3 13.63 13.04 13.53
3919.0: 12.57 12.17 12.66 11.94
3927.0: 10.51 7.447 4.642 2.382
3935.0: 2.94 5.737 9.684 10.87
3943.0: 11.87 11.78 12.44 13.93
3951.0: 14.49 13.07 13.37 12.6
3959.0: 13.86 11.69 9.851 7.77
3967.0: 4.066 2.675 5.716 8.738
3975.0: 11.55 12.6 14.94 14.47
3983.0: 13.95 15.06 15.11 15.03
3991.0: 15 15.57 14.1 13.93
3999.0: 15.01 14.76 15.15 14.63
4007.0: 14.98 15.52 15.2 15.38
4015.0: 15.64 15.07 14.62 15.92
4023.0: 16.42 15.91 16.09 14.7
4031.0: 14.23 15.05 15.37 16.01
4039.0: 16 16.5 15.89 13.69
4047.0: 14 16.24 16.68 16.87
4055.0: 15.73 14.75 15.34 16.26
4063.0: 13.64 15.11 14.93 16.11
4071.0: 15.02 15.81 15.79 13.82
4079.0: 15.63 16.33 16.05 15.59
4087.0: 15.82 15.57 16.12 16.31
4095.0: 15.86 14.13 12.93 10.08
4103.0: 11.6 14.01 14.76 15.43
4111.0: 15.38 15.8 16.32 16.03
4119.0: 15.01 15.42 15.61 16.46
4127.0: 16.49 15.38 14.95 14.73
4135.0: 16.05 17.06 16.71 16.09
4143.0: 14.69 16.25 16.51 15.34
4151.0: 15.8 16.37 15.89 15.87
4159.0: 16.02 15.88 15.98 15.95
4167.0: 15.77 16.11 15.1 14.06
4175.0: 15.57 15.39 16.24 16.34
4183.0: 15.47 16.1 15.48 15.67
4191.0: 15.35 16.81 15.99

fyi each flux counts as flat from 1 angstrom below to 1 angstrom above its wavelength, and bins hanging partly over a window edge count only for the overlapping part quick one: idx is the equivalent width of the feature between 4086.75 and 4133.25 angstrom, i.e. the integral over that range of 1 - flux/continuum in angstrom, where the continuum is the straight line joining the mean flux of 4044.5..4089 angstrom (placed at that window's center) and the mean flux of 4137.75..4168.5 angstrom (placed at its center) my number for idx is 2.1 angstrom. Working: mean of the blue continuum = 15.4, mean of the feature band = 15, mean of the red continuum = 16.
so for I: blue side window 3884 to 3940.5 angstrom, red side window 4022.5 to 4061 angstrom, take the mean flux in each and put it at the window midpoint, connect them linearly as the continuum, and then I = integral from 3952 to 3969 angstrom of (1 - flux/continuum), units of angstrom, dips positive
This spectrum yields 3.2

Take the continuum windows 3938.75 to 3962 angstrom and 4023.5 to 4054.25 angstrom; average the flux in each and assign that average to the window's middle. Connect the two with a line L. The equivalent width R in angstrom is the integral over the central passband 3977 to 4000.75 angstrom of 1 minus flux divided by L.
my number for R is -1.3 angstrom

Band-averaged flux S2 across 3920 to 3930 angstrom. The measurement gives 10.9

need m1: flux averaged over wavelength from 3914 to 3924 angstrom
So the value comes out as 12.8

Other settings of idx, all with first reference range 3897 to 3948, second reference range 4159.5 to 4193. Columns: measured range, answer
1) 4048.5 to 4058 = -1.8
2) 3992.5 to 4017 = -4.6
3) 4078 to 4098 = -2.3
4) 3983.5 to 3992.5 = -2.0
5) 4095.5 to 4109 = 1.1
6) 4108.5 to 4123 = -1.0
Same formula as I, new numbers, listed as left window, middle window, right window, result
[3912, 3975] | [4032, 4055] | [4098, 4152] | -4.9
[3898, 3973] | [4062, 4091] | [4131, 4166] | -2.4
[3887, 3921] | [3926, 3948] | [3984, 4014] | 8.7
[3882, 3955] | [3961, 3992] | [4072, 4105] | 3.8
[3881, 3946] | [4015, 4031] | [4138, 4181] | -2.6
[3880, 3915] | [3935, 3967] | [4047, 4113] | 6.0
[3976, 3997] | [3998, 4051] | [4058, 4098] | -1.4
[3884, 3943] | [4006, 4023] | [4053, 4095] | -1.8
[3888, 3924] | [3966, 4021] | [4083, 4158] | 2.4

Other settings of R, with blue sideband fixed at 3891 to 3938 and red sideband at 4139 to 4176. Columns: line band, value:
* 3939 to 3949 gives 0.0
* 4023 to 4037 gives -2.1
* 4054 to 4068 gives -1.1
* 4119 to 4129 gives -0.5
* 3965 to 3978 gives 5.0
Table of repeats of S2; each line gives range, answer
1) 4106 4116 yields 15.5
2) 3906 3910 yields 14.1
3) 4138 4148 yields 16.1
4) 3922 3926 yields 12.3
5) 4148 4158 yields 15.9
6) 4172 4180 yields 15.3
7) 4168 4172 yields 15.6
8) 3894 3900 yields 13.2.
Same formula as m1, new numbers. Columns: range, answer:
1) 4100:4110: 13.2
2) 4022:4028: 16.1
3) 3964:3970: 4.84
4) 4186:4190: 15.6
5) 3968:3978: 8.26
